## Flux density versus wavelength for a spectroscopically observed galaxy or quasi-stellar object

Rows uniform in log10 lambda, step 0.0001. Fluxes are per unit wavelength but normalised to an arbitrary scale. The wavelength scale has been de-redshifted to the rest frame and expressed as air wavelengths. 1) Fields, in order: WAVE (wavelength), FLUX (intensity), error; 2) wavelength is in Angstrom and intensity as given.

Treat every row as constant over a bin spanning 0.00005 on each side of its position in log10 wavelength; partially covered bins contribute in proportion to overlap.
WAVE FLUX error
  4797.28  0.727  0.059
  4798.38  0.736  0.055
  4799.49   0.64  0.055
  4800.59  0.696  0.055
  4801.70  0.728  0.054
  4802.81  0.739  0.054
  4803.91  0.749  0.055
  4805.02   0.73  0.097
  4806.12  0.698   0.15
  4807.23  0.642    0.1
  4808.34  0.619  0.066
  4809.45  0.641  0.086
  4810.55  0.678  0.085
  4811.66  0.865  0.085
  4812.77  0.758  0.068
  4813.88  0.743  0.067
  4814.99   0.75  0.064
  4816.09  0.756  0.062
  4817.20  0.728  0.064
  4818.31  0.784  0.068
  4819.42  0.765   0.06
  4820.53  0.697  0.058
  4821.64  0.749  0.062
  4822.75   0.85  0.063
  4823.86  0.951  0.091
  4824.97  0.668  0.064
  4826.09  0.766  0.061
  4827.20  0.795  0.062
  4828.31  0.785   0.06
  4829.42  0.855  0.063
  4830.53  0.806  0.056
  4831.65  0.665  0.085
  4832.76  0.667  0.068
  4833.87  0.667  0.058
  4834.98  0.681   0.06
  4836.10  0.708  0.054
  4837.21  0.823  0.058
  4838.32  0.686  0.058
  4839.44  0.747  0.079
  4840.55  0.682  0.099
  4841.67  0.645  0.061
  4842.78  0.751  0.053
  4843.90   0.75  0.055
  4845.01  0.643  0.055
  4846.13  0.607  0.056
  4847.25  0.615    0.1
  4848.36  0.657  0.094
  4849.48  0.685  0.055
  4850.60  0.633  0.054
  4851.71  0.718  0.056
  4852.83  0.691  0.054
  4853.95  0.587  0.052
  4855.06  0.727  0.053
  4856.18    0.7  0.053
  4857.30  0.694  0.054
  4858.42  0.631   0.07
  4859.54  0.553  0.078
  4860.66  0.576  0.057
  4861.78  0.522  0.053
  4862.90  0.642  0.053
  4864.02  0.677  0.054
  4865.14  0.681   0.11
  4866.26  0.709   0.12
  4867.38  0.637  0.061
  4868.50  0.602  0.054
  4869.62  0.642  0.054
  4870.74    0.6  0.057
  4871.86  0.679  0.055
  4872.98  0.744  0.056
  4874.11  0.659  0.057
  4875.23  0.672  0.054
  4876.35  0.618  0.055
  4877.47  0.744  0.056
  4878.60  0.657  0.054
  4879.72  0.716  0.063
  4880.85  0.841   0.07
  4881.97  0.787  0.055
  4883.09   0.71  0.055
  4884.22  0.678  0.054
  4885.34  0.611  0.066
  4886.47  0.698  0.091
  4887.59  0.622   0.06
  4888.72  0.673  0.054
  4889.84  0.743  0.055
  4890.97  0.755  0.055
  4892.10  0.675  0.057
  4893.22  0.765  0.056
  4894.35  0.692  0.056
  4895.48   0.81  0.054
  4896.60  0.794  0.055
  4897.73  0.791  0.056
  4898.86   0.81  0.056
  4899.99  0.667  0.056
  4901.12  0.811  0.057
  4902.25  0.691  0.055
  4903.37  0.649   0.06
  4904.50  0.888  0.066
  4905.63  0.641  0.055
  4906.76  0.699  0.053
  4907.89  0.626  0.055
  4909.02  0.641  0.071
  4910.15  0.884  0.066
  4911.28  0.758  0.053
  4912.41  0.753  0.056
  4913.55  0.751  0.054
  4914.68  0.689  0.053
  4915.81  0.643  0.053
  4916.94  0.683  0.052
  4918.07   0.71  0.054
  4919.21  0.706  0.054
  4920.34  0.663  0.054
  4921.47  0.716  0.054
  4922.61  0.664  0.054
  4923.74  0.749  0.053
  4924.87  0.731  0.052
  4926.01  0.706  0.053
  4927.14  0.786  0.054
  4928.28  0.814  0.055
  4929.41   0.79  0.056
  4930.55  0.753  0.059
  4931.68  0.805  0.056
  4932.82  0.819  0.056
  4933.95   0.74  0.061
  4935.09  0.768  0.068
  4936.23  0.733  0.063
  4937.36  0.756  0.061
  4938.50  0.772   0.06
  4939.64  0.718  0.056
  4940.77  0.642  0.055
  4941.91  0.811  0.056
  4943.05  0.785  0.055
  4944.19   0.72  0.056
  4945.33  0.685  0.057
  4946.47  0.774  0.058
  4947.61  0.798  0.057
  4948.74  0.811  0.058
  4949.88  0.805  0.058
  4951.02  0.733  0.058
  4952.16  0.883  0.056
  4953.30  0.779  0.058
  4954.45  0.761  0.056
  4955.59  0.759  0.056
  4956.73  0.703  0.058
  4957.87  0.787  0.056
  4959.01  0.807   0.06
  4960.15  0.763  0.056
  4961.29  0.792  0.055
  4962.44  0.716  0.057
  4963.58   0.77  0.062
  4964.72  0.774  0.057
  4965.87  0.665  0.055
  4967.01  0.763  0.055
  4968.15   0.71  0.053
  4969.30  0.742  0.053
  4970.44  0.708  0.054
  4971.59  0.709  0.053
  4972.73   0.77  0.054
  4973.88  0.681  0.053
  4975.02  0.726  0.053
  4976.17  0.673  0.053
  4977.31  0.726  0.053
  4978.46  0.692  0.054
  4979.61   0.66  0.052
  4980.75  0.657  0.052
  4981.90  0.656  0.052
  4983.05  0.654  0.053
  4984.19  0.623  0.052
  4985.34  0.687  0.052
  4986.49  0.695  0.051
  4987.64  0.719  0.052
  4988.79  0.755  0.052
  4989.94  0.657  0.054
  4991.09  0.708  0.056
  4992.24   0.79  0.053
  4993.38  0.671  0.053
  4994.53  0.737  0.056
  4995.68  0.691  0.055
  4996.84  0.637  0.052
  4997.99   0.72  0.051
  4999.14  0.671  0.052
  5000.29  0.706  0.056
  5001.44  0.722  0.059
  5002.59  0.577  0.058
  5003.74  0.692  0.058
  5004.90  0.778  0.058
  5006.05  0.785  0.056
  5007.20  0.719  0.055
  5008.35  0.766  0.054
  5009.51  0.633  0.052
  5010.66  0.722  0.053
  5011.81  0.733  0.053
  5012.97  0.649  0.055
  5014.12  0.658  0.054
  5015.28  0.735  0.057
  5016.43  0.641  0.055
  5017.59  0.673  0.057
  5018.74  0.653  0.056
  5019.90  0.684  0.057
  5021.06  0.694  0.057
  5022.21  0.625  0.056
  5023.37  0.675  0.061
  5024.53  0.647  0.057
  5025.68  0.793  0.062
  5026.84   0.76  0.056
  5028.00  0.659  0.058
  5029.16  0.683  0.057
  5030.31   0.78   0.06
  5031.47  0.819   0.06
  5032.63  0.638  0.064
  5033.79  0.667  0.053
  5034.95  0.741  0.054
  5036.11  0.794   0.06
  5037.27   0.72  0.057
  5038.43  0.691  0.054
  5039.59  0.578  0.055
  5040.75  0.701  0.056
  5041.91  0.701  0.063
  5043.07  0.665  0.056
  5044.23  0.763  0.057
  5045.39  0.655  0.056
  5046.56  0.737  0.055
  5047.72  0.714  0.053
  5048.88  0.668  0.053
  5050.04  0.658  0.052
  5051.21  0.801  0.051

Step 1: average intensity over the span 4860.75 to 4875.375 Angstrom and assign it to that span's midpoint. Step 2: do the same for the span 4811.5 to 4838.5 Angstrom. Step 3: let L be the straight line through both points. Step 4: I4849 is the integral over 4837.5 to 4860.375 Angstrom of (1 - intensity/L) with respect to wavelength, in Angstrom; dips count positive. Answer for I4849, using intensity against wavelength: 0.9 Angstrom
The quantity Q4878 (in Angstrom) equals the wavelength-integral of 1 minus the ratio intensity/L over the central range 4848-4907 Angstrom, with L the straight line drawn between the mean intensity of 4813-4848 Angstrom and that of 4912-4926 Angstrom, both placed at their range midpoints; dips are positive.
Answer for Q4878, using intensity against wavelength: 2.32 Angstrom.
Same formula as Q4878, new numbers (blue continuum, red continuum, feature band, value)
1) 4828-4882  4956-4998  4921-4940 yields -1.45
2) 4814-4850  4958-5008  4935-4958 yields -1.42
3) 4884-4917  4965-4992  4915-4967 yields -2.97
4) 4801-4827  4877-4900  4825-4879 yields 3.94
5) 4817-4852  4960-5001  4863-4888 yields 1.38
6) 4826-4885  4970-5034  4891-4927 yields -1.84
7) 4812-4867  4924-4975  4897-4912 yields 0.00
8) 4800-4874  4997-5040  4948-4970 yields -2.02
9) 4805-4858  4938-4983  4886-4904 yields 0.01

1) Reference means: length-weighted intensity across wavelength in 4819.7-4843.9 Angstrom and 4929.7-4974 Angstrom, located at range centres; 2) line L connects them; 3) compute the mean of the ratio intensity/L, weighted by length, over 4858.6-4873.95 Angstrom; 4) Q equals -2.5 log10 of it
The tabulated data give 0.18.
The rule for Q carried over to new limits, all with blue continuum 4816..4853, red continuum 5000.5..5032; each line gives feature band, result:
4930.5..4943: -0.07 mag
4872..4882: 0.02 mag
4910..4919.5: -0.01 mag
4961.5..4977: -0.03 mag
